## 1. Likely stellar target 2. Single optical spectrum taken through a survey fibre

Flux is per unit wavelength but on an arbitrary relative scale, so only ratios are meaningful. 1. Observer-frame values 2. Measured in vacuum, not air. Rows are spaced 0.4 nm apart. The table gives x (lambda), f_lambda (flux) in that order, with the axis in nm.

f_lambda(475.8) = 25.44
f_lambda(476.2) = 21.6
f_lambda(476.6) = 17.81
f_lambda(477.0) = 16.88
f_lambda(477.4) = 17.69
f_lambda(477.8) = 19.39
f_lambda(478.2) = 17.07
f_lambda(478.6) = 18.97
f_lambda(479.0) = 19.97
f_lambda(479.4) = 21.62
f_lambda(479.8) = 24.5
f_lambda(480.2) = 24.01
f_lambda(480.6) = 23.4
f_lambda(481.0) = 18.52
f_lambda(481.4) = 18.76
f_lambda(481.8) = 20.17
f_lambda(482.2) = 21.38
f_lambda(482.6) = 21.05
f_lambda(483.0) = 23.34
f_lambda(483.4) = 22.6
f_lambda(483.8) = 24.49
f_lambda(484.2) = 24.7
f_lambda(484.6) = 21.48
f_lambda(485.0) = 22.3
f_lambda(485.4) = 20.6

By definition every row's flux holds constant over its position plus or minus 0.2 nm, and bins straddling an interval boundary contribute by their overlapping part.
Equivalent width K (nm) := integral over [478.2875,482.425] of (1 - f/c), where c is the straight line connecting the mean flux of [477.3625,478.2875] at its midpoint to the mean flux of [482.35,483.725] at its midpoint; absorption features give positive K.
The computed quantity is -0.156 nm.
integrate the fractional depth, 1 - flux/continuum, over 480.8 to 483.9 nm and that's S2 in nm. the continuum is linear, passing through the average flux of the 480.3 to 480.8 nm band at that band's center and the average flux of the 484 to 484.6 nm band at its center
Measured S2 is 0.31 nm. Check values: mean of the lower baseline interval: 23.5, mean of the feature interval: 21.2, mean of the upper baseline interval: 23.6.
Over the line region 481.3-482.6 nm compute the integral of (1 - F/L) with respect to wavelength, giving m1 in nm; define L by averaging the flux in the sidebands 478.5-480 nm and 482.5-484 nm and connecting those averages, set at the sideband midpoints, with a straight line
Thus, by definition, 0.12 nm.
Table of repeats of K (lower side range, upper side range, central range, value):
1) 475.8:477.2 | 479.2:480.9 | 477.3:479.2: 0.241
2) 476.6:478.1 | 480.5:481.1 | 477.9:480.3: -0.163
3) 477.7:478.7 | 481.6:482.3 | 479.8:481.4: -0.168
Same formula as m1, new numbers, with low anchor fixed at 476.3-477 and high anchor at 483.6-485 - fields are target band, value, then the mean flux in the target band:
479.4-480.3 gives -0.15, 23.7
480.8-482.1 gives 0.13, 19.3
